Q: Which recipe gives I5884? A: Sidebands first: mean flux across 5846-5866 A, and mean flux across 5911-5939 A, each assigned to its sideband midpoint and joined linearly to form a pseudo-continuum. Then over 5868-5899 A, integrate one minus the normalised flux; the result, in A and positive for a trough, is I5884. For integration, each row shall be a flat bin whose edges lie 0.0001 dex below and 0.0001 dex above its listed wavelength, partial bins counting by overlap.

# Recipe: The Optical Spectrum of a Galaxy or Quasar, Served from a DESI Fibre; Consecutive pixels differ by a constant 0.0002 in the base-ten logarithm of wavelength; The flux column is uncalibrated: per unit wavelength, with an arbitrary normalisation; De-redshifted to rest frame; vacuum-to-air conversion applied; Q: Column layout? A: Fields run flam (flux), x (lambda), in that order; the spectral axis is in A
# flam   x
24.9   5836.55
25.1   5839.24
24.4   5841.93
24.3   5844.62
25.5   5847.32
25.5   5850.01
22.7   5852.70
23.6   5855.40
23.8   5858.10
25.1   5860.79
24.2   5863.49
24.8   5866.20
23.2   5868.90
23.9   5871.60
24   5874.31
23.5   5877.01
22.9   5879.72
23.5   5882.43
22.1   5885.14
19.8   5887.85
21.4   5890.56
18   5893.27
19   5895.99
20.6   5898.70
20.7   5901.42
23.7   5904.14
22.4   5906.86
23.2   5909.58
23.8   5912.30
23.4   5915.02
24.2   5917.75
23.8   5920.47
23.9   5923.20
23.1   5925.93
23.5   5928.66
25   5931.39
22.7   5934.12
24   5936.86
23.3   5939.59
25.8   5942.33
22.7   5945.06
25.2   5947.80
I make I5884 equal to 2.92 A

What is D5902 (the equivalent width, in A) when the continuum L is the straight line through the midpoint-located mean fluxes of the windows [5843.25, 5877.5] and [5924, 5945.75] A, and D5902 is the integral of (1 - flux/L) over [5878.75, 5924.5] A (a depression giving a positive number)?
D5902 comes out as 3.5 A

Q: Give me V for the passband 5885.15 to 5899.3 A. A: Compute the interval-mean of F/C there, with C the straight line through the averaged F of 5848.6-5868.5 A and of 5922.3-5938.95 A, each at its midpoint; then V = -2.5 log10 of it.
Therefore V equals 0.199 mag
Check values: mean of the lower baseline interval 24.2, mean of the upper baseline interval 23.7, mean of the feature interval 19.9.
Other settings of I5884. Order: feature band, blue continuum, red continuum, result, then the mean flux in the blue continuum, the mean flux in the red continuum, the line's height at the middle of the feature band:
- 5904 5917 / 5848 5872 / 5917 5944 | 0.4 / 24.1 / 23.9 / 24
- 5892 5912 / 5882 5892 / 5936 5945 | 0.9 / 21.5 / 24.2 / 22.3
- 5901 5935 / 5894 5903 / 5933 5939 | -2.6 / 20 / 23.4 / 21.8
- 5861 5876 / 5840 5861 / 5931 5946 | 0.1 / 24.3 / 23.9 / 24.3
